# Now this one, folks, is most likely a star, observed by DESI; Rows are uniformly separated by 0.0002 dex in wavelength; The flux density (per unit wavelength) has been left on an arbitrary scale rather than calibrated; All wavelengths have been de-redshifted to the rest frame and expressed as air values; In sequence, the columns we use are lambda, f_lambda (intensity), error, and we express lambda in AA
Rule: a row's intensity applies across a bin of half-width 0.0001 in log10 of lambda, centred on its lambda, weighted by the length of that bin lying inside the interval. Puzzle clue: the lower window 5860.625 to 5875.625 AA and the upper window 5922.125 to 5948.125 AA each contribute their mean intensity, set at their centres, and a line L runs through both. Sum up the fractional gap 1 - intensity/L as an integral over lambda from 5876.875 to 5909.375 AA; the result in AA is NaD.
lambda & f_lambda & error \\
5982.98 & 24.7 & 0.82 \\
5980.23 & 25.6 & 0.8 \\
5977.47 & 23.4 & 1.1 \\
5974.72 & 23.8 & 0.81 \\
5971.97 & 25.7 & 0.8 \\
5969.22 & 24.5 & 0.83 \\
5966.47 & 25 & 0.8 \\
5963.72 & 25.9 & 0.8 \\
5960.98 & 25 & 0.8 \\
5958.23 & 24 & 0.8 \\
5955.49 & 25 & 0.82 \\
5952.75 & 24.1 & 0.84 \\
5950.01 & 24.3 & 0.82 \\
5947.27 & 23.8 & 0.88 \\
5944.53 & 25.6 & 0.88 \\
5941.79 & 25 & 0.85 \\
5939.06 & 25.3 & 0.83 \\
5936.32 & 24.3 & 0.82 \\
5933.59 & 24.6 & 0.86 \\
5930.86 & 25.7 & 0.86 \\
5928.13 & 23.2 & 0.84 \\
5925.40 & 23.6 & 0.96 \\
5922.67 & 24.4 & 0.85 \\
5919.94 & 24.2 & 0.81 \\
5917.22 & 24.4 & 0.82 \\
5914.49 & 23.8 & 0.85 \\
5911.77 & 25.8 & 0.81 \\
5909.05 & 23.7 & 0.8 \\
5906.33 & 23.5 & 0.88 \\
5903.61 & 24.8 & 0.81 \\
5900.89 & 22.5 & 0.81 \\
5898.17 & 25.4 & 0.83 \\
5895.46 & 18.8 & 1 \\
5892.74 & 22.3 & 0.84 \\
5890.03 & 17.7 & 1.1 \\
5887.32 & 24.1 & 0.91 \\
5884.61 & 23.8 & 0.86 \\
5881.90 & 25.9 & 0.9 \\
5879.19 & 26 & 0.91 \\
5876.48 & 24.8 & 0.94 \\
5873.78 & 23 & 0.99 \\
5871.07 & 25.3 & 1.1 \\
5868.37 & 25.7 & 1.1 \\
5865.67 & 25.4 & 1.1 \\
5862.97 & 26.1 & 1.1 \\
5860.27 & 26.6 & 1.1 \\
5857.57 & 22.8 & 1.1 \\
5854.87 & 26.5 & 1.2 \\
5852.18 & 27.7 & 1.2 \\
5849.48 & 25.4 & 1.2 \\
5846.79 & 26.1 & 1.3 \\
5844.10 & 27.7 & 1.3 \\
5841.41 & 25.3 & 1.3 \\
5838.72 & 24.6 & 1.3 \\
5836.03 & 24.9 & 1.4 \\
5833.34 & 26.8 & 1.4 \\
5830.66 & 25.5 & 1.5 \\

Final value 2.25 AA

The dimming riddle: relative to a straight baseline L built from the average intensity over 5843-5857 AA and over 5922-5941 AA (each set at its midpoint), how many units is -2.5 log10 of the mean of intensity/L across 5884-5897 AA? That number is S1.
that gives 0.20 mag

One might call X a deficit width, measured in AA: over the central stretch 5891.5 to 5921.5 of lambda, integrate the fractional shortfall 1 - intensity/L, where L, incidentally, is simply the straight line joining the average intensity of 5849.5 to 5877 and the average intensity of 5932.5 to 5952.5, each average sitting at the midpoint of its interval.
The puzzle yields 1.7 AA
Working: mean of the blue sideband 25.4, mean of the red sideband 24.7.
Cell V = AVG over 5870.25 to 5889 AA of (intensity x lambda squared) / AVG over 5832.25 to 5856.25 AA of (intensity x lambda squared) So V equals 1.0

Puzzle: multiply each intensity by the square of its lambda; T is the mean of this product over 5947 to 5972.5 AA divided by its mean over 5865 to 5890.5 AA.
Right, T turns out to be 1.0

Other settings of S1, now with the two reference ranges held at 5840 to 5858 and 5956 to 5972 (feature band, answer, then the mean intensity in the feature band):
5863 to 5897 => 0.09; 23.7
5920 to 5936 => 0.04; 24.3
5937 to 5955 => 0.02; 24.7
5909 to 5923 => 0.04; 24.4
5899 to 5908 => 0.08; 23.7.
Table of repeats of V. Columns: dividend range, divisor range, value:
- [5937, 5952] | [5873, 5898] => 1.10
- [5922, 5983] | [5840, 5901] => 1.03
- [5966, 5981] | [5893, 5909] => 1.10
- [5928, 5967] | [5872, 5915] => 1.07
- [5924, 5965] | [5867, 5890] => 1.03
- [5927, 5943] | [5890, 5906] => 1.12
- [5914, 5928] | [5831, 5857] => 0.95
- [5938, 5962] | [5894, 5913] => 1.07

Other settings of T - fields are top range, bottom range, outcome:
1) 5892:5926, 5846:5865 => 0.93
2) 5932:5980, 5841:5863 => 0.98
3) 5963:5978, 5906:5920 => 1.04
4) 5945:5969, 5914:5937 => 1.03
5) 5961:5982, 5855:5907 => 1.07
